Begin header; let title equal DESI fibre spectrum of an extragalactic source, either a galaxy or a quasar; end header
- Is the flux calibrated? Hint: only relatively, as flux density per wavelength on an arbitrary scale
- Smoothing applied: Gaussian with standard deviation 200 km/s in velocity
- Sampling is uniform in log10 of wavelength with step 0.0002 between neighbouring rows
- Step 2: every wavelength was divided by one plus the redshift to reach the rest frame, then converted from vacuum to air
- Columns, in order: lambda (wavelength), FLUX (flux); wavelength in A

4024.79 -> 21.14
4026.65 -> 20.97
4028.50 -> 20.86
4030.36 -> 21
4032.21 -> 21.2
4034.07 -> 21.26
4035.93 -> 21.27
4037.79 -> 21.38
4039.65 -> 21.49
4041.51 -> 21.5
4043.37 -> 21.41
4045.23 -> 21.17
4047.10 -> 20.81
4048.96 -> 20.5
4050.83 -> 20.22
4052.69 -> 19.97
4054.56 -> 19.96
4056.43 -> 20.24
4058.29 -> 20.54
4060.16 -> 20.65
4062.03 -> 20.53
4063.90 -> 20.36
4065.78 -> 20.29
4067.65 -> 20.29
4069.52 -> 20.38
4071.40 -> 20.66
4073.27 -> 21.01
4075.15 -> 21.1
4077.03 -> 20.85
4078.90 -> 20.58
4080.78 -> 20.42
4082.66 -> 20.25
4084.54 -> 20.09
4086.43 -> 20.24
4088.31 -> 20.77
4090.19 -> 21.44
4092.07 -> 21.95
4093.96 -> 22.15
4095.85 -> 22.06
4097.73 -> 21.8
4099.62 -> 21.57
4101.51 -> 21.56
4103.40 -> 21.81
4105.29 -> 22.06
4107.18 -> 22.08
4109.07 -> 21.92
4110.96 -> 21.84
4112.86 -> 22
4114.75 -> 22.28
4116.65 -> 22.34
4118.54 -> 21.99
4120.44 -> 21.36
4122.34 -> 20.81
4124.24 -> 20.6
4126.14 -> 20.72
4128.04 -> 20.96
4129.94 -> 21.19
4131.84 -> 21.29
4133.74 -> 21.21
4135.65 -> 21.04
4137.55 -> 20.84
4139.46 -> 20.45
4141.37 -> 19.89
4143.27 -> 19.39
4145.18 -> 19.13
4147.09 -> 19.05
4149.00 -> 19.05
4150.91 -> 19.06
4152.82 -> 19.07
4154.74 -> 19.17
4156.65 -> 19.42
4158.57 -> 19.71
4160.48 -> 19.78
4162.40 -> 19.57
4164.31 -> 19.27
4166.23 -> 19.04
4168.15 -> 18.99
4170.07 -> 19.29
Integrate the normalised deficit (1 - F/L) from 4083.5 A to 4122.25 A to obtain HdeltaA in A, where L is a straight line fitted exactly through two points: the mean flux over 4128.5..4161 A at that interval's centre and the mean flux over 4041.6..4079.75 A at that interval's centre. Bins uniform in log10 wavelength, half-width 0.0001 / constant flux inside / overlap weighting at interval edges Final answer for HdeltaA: -2.6 A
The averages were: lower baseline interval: 20.6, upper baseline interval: 19.9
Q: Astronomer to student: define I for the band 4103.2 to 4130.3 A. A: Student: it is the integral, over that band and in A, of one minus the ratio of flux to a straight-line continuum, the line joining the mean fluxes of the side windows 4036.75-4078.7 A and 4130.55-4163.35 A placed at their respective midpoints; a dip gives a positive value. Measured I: -2.0 A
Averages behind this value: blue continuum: 20.7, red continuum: 19.8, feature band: 21.6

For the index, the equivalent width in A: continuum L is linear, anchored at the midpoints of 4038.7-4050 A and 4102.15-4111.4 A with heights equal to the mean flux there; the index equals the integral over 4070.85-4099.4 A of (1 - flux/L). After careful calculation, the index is 0.82 A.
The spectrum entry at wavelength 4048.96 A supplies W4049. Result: 20.5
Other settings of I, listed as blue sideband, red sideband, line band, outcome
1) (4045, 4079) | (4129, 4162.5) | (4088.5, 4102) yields -1.0 A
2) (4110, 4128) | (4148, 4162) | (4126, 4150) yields 0.1 A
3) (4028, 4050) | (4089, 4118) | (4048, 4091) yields 2.0 A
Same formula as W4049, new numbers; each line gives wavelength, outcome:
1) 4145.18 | 19.13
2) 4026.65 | 20.97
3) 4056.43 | 20.24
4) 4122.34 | 20.81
